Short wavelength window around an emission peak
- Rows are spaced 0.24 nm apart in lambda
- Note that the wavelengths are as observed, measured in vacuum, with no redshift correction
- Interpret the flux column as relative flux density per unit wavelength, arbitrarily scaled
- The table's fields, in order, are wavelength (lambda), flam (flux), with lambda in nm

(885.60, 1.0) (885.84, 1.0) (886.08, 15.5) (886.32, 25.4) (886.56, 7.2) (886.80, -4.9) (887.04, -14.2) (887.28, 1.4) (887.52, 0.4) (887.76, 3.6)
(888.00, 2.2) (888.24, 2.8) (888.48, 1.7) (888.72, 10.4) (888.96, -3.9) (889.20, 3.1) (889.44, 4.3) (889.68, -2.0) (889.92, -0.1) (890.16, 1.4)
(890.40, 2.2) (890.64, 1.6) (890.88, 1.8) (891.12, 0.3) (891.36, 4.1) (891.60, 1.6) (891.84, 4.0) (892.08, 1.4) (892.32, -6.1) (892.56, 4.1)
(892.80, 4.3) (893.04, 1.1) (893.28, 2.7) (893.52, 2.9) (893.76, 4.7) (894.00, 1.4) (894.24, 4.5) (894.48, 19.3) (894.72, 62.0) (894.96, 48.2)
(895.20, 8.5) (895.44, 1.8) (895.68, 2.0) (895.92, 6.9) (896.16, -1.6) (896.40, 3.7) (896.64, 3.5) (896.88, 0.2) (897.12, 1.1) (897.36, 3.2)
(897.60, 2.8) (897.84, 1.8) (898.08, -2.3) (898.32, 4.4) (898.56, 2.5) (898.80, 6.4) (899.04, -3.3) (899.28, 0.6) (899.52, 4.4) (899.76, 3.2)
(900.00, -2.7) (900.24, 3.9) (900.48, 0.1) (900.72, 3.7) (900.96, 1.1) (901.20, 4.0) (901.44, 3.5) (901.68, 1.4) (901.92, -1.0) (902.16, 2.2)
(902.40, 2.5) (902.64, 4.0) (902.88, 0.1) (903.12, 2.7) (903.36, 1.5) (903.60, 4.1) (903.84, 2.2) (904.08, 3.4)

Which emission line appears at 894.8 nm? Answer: [O III]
